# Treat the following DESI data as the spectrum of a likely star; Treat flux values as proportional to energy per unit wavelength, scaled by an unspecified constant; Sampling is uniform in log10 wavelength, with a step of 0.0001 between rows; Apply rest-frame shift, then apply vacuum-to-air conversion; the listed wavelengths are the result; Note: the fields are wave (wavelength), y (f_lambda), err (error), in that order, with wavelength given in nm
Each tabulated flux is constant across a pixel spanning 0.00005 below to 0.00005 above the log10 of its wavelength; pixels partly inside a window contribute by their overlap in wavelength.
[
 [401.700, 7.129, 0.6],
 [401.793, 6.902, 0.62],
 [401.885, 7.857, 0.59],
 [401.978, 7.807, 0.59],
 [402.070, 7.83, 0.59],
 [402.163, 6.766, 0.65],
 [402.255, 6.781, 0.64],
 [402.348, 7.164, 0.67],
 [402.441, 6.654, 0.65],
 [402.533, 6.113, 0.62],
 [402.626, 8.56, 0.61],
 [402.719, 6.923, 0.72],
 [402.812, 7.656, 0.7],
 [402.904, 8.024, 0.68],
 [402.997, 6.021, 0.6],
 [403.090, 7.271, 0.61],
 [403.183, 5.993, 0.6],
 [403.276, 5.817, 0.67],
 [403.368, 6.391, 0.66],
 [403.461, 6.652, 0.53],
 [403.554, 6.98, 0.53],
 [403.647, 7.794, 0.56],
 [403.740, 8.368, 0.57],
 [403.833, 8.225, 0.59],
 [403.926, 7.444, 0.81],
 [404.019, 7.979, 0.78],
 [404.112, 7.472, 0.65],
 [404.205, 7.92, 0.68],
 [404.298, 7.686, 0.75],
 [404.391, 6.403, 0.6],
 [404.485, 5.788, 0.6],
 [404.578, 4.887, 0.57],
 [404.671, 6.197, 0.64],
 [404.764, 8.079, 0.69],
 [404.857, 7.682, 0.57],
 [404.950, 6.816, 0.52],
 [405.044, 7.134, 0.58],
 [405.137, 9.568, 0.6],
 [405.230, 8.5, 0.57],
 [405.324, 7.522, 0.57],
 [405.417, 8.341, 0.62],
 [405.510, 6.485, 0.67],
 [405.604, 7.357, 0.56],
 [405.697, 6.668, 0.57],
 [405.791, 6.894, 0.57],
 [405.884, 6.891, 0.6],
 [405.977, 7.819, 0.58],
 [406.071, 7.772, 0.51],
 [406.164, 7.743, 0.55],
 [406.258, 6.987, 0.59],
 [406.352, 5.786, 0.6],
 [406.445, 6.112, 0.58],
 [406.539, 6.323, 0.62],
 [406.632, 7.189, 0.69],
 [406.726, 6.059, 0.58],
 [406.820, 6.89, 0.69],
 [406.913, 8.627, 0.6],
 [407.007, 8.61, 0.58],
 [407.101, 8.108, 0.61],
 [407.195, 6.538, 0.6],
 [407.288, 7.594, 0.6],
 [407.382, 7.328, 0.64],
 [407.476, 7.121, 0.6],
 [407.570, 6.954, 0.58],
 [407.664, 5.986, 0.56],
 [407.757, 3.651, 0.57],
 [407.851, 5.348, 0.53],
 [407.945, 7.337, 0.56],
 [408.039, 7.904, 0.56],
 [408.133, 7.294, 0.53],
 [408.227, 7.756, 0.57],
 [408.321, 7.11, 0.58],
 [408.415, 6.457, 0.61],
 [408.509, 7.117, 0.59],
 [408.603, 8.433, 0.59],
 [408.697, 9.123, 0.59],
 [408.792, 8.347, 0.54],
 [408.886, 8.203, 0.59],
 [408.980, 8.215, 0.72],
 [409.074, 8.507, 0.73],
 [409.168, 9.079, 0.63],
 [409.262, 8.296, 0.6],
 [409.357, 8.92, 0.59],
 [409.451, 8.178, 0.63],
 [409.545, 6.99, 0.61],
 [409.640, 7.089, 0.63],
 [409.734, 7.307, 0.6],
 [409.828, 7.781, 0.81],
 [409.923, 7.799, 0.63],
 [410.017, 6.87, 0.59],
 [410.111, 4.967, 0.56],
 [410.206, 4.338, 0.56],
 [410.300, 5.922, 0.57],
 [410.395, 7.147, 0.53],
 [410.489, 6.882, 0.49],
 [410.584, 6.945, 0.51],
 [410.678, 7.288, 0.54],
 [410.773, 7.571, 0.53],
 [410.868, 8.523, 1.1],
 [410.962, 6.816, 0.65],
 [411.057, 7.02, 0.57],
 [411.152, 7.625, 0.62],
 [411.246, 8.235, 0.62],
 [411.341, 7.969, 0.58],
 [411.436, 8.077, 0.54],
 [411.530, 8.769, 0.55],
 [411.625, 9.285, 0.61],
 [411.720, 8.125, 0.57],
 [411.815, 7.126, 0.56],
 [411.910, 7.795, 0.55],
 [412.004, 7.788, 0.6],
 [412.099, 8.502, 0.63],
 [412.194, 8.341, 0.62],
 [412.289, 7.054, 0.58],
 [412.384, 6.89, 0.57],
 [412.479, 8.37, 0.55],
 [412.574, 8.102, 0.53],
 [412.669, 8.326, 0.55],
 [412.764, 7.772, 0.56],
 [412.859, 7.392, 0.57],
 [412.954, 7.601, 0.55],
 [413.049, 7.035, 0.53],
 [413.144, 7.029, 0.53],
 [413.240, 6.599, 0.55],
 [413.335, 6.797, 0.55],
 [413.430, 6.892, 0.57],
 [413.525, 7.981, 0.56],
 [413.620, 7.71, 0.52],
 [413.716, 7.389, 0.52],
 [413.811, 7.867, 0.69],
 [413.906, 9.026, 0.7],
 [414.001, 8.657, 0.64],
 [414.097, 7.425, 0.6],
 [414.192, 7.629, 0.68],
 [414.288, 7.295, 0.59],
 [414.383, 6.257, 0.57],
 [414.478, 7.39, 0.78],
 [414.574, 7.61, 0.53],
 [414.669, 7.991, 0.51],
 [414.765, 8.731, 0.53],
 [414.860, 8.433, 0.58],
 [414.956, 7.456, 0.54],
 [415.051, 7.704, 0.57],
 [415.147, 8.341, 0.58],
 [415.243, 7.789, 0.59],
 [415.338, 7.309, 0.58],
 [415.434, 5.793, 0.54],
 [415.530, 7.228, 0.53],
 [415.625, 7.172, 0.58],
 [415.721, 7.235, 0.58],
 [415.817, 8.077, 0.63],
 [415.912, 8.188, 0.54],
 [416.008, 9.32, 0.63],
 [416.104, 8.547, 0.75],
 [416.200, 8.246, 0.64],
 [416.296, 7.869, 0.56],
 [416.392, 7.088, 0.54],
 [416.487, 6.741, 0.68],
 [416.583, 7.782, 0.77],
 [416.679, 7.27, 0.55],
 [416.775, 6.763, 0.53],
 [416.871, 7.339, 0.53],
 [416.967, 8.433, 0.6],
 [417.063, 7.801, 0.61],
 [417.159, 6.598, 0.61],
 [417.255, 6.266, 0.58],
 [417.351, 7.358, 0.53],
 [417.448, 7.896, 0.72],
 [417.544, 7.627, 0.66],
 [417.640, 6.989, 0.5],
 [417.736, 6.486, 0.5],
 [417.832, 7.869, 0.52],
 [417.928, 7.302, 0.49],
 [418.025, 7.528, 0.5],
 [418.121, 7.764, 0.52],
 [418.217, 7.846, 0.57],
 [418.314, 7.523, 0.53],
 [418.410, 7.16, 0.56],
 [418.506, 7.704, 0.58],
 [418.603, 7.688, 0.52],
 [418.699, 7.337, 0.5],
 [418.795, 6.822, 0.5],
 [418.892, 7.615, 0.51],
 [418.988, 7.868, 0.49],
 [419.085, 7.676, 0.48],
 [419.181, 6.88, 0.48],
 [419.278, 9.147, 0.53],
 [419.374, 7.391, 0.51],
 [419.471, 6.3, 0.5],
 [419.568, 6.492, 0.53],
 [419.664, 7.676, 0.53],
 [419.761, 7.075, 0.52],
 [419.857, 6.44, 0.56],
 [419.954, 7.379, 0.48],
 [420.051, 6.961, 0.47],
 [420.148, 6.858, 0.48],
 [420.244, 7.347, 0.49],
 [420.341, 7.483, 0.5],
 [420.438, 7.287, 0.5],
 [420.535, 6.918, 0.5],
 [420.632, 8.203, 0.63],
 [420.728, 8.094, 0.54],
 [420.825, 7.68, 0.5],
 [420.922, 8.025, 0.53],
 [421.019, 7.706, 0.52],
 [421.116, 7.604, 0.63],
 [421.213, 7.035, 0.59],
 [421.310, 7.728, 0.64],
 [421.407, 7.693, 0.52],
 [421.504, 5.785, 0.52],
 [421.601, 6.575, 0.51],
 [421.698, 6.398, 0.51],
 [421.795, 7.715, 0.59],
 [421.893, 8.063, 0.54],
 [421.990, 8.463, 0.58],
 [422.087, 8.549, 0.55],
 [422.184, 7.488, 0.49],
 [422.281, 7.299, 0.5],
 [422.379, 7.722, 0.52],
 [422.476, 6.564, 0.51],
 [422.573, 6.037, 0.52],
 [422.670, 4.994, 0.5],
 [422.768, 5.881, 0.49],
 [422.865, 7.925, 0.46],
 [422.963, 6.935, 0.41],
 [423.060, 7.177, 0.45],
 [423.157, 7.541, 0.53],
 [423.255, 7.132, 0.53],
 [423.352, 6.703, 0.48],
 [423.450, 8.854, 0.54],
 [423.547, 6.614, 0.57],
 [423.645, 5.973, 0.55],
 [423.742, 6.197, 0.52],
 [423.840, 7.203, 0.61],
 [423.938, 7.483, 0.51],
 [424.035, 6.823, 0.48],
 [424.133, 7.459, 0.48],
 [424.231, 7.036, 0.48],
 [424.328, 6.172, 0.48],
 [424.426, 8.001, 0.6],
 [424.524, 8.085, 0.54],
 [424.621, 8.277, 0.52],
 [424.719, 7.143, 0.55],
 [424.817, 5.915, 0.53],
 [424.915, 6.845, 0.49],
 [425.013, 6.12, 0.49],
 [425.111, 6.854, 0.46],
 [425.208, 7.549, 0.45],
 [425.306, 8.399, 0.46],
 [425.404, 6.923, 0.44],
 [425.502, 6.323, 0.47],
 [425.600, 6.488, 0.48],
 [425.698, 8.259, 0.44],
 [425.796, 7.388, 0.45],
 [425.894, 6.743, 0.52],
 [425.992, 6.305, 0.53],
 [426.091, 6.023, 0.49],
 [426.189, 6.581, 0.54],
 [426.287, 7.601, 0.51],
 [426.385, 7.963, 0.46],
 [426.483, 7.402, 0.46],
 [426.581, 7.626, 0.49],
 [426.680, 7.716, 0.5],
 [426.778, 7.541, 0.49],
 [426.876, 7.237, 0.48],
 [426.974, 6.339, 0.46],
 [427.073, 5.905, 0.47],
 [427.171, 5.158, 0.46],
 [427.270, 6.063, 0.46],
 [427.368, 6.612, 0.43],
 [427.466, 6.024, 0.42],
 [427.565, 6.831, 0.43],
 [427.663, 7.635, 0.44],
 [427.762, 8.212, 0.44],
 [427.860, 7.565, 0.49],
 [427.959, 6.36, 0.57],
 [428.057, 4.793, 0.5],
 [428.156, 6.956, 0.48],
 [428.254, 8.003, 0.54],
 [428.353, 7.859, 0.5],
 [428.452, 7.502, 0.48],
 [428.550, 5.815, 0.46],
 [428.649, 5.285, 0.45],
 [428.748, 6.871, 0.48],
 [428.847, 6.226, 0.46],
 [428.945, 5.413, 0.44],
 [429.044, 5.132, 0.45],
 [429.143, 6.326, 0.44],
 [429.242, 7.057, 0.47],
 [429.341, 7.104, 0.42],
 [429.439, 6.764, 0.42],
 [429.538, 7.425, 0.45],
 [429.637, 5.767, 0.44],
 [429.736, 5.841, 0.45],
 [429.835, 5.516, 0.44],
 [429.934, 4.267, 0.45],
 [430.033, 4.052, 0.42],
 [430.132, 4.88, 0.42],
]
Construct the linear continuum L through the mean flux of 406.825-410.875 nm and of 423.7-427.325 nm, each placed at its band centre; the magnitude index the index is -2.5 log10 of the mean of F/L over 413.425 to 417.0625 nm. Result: -0.07 mag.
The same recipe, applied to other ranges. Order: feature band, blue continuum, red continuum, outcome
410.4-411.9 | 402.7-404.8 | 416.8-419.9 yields -0.08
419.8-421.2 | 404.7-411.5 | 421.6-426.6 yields -0.04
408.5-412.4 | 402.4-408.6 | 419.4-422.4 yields -0.07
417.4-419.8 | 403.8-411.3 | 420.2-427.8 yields -0.04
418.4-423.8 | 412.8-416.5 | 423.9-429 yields 0.00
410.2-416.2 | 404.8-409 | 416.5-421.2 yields -0.04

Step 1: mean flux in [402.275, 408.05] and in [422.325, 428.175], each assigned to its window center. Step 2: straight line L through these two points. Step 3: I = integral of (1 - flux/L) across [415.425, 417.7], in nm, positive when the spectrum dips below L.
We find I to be -0.16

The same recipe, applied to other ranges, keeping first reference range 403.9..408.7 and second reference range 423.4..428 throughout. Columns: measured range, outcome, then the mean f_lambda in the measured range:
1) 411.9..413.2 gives -0.109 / 7.7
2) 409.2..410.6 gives 0.015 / 7.05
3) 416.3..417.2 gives -0.034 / 7.35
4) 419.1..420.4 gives -0.026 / 7.2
